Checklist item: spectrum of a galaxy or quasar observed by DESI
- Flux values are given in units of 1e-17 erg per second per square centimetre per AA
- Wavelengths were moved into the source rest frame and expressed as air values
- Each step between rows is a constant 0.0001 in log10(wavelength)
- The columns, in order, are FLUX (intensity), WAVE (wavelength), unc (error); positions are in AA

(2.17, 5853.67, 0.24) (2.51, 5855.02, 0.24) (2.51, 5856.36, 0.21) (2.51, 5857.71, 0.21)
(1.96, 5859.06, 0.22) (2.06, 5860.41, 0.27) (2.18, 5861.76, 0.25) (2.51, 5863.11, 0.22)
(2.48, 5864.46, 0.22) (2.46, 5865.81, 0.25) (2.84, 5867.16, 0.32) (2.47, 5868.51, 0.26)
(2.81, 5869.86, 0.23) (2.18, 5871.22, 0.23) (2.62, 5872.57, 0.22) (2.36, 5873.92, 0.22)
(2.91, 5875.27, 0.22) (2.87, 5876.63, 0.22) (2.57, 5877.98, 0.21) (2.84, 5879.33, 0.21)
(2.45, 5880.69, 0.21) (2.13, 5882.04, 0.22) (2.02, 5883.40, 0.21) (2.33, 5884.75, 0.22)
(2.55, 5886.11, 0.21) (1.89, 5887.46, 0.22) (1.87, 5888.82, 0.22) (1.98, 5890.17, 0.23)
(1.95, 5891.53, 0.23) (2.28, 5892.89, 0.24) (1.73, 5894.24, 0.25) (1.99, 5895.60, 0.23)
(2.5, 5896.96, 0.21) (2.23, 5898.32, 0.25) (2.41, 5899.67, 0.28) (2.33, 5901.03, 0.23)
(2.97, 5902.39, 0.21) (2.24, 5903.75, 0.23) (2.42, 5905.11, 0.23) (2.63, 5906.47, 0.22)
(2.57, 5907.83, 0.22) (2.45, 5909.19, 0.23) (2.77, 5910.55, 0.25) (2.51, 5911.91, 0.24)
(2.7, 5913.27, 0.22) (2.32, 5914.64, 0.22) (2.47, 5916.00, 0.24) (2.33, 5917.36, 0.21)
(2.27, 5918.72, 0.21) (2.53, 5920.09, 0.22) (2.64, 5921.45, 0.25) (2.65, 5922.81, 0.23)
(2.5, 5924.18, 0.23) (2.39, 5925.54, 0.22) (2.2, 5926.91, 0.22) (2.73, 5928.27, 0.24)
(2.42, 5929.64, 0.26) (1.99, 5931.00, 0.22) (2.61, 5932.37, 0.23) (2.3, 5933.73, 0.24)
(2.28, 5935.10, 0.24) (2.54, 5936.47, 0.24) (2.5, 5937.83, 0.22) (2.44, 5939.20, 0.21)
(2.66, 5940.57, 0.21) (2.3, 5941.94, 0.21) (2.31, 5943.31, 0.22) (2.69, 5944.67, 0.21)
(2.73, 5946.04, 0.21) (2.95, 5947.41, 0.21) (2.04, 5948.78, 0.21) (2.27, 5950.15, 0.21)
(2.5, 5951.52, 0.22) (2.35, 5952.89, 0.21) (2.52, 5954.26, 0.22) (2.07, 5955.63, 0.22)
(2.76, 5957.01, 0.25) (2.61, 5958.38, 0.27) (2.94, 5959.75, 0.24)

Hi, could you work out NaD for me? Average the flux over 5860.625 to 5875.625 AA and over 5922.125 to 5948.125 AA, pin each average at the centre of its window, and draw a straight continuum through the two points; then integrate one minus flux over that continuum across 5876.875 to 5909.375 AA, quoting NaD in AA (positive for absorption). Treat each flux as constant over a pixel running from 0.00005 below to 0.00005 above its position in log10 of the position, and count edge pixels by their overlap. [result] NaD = 2.4 AA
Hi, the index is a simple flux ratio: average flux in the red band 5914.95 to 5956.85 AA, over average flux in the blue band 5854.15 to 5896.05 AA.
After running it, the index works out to 1.04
